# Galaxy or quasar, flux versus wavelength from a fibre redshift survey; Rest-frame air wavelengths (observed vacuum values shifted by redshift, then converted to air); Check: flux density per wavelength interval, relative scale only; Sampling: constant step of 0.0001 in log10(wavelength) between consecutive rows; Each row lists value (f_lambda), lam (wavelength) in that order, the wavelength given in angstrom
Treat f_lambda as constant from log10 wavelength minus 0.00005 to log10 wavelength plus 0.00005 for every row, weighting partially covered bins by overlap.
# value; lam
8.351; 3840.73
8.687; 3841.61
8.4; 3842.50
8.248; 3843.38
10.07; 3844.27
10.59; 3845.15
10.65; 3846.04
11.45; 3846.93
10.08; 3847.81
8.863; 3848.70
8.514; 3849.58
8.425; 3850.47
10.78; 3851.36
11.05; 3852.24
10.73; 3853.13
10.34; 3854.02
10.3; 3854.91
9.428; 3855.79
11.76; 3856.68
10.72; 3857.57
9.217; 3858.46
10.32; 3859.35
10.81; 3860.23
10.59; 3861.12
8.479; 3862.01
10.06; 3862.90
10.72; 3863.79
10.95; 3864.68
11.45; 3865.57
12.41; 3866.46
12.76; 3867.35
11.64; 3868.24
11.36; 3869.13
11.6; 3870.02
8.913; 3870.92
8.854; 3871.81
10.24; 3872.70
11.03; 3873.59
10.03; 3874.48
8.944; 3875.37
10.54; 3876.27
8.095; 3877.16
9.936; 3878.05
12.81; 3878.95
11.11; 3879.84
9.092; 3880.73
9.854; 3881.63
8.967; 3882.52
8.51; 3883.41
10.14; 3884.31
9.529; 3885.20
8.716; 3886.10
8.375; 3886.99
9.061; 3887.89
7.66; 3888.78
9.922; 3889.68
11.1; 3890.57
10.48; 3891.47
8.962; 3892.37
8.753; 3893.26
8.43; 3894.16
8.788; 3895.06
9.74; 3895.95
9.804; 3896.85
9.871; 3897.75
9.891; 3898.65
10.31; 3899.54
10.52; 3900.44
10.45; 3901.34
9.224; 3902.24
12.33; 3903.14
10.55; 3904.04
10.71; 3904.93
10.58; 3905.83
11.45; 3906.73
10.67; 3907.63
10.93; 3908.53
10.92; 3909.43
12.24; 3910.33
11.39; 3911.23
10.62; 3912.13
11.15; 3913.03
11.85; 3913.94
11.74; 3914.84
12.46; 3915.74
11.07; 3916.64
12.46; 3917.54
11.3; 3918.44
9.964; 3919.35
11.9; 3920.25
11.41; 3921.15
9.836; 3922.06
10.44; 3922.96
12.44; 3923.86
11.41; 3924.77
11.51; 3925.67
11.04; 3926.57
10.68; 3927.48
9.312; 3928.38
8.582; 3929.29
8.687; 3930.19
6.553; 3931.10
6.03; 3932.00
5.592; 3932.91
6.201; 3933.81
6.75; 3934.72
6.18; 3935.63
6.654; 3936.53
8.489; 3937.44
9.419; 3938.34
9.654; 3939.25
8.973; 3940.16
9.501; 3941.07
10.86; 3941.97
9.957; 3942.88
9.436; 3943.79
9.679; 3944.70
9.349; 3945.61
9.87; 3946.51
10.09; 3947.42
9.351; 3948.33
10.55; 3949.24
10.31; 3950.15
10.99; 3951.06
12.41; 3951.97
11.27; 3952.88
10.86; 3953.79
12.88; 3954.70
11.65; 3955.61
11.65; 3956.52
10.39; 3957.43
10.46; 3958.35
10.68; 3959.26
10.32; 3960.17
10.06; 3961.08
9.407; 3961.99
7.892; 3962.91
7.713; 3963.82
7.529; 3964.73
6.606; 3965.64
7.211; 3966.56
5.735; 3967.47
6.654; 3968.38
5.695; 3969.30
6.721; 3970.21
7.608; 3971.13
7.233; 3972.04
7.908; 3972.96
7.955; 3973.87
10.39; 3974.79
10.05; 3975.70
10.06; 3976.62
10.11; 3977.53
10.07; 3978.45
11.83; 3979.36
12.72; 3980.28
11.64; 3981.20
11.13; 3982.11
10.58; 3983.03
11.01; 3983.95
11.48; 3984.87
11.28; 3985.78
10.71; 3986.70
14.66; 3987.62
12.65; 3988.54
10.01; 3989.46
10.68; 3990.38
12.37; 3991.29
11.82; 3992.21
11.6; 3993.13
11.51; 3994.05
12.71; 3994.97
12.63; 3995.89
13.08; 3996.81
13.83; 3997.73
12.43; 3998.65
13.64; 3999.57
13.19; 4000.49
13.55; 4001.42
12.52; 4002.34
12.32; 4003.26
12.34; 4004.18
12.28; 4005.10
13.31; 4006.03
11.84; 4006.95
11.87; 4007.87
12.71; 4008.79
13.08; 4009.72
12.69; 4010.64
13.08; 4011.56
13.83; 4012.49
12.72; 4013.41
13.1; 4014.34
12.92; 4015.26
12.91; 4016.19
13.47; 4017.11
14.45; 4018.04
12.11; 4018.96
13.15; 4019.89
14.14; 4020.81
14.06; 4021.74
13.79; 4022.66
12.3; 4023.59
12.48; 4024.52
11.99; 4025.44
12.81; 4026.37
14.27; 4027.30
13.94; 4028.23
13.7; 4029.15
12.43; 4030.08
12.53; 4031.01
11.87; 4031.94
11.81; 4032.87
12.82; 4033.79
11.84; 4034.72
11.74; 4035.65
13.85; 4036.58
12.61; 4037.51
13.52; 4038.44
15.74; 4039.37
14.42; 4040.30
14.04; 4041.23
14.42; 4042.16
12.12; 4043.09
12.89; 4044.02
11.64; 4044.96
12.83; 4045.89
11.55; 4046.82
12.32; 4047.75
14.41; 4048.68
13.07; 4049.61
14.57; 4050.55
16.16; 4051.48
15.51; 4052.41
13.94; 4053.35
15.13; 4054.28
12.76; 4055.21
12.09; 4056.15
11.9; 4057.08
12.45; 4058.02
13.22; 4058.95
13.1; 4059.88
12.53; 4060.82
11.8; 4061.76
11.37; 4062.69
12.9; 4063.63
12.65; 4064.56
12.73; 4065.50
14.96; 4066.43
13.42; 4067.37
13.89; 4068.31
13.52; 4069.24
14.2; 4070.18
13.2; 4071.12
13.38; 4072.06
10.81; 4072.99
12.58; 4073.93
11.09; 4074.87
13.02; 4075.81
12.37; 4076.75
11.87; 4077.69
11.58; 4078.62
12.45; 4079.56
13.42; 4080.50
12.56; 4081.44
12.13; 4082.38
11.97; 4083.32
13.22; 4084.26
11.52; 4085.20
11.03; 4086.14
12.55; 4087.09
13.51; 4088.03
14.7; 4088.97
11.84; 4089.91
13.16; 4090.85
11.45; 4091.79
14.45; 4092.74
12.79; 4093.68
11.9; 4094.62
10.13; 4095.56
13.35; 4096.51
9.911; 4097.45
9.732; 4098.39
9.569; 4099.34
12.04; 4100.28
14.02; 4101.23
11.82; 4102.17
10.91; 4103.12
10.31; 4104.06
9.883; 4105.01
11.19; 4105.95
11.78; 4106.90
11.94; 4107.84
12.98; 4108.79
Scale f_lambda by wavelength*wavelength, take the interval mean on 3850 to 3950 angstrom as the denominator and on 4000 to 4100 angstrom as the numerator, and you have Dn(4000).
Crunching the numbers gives 1.38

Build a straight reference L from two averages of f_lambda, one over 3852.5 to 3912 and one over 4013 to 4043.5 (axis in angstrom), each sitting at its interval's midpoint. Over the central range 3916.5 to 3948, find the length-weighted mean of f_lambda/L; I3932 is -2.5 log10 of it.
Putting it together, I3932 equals 0.185 mag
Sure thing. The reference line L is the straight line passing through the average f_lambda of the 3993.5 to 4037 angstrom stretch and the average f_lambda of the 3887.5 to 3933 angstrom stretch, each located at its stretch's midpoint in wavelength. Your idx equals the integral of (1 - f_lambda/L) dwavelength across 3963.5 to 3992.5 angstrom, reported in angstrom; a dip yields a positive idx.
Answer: 5.6 angstrom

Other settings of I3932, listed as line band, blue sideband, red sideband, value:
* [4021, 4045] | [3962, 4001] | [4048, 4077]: -0.084 mag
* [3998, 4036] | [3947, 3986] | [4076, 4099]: -0.196 mag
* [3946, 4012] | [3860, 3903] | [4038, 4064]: 0.108 mag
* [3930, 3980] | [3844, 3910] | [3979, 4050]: 0.271 mag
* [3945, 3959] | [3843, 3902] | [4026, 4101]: 0.038 mag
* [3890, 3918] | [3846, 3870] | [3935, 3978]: -0.075 mag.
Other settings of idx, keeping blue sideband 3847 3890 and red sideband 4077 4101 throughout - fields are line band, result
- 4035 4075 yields -4.68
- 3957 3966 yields 1.50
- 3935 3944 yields 1.59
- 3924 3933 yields 1.22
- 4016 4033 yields -2.29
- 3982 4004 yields -1.79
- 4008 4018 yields -1.44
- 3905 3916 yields -0.85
